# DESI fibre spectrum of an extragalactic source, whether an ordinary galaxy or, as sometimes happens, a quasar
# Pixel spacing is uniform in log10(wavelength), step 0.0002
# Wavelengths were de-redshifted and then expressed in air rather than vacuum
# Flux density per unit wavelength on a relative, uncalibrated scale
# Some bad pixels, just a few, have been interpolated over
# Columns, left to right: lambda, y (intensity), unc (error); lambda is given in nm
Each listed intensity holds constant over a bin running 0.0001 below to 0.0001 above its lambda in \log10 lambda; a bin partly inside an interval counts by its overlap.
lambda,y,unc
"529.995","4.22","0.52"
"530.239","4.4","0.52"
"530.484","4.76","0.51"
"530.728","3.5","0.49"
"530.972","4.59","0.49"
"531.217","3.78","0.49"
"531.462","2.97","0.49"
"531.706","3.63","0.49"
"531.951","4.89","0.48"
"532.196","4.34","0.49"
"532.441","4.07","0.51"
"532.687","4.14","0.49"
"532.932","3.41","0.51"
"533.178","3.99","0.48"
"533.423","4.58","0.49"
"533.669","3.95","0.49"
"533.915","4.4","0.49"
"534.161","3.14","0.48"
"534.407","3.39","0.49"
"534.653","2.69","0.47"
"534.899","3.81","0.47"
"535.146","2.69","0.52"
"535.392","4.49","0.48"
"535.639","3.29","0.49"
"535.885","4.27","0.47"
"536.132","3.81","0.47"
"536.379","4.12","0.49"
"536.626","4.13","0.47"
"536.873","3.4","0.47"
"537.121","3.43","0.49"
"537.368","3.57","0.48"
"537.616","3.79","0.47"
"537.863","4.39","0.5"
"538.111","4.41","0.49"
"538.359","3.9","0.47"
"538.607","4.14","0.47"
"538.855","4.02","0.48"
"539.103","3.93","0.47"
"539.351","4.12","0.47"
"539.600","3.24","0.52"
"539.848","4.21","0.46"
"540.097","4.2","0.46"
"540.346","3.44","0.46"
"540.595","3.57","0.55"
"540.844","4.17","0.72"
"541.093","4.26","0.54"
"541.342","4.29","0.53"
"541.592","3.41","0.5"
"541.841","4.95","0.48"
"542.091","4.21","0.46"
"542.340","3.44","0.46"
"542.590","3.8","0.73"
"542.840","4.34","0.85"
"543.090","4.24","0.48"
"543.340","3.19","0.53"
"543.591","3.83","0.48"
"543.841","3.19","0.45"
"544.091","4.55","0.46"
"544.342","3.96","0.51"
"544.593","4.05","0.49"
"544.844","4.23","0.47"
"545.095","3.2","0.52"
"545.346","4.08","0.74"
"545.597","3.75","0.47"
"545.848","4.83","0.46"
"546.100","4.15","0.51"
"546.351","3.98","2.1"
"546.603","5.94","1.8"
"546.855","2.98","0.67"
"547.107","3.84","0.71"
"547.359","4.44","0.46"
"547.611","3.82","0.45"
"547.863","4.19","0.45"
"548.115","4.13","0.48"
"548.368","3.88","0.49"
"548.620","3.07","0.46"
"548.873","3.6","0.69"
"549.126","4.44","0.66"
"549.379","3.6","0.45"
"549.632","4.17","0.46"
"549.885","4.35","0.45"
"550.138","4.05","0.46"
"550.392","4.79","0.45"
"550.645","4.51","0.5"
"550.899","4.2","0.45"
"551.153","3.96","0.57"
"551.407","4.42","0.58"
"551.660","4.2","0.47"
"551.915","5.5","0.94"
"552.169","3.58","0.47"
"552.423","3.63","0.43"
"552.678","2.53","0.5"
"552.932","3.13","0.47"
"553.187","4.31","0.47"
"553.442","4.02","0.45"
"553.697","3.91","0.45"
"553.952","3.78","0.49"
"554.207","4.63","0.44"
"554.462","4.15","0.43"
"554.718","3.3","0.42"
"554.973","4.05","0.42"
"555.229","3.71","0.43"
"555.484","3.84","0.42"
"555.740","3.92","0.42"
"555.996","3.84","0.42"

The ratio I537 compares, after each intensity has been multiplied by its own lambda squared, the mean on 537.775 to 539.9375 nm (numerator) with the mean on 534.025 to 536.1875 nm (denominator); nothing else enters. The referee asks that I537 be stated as 1.17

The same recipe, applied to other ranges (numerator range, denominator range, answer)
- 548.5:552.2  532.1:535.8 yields 1.18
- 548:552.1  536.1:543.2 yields 1.09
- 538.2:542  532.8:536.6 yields 1.09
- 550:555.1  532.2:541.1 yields 1.11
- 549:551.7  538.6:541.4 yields 1.12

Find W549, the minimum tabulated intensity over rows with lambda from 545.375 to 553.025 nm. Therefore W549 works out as 2.53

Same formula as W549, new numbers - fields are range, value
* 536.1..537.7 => 3.4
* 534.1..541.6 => 2.69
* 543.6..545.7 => 3.19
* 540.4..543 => 3.41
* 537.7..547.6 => 2.98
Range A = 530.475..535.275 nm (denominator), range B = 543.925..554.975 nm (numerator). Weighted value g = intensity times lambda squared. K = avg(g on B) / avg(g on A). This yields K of 1.1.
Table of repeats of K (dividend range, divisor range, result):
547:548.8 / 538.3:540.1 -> 1.02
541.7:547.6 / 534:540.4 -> 1.10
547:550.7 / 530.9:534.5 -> 1.09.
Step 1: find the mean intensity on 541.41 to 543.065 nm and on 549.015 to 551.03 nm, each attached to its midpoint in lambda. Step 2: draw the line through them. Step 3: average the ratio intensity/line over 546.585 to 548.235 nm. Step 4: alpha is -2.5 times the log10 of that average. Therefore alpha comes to 0.03 mag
